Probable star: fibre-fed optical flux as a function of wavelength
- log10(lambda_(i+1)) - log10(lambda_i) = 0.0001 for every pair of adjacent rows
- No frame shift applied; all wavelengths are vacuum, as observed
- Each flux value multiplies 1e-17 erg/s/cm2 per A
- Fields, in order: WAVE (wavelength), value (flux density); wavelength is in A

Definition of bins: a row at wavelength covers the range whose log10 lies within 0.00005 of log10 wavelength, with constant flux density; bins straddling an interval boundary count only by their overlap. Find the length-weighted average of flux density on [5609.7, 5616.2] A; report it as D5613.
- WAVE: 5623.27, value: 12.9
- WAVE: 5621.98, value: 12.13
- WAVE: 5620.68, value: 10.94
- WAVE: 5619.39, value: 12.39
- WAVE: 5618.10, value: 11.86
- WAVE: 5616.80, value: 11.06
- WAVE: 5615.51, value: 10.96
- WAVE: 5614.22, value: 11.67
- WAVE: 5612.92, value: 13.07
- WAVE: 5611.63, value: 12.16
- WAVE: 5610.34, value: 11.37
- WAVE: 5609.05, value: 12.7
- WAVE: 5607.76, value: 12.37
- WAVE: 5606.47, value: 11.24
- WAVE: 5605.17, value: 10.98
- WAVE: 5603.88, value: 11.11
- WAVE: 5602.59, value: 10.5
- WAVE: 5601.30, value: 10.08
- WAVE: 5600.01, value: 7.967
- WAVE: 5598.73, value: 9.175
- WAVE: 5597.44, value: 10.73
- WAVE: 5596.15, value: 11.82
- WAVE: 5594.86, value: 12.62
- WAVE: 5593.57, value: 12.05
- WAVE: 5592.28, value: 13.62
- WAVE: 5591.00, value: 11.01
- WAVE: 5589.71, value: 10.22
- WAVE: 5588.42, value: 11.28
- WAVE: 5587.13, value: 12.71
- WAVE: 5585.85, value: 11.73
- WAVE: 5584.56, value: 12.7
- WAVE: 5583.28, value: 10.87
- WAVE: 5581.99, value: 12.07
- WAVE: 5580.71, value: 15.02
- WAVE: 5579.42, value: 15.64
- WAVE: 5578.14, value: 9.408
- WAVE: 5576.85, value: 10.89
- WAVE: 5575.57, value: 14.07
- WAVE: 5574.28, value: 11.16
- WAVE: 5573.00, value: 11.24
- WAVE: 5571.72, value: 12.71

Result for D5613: 11.8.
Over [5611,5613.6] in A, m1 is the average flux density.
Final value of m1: 12.6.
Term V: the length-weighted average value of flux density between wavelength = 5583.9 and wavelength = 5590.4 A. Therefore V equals 11.7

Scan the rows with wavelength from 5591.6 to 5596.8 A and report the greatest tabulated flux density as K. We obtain 13.62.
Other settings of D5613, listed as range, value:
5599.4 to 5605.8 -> 10.1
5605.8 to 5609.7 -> 12.1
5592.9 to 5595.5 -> 12.3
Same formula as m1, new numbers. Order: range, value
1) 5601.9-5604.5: 10.8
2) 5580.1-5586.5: 12.5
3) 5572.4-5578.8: 11.4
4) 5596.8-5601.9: 9.5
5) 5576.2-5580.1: 12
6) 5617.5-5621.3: 11.8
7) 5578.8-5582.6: 14.3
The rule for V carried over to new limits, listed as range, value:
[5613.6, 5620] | 11.6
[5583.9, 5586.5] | 12.2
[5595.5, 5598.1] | 11.2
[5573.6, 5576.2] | 12.6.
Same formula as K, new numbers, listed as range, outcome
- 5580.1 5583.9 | 15.02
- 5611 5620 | 13.07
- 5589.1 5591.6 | 11.01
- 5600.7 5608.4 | 12.37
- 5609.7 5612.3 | 12.16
